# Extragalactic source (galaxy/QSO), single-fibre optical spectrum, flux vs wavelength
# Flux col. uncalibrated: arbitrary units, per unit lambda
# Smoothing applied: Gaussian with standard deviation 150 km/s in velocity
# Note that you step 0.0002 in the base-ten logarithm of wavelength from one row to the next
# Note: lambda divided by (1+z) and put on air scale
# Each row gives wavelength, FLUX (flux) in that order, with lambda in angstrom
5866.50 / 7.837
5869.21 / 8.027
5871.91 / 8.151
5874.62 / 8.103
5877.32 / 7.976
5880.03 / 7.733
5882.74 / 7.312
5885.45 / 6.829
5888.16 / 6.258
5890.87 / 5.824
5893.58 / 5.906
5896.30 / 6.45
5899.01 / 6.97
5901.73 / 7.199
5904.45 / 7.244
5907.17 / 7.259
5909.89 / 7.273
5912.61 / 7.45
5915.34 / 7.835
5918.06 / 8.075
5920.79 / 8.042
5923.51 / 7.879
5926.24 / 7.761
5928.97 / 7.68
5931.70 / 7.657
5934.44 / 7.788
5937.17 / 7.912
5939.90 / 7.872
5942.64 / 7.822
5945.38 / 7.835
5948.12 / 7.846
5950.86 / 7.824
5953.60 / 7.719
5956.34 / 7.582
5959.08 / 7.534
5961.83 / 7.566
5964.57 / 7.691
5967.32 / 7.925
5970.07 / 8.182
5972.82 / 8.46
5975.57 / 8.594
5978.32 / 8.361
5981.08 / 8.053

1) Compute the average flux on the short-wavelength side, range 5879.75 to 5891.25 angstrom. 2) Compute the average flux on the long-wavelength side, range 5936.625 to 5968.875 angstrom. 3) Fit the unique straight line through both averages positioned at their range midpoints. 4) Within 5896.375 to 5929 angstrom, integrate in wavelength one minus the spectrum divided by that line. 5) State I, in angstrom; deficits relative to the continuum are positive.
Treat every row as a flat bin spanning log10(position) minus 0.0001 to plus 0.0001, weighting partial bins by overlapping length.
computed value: -1.47 angstrom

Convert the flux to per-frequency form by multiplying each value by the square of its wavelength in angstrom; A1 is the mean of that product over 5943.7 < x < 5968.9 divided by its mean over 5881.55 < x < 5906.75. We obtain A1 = 1.18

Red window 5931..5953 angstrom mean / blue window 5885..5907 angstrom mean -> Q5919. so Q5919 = 1.18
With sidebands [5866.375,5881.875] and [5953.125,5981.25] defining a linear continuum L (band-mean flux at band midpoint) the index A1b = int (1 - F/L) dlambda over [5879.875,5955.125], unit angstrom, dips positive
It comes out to 5.4 angstrom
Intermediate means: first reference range 7.96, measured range 7.4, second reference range 7.97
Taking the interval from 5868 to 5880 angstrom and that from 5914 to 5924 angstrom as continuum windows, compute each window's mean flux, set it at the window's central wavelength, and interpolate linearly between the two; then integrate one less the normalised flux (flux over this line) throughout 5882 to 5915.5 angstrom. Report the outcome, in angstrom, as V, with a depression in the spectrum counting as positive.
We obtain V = 4.7 angstrom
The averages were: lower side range 8.03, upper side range 7.97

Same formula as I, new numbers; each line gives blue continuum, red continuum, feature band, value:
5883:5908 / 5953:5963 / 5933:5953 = -1.3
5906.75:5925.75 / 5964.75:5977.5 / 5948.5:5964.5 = 0.9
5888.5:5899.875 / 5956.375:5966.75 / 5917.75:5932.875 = -2.1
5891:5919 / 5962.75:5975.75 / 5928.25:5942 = -0.4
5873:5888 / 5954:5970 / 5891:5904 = 1.6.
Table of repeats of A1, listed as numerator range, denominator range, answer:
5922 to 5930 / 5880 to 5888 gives 1.12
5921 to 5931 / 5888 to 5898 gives 1.29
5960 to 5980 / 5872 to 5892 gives 1.15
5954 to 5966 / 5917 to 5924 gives 0.96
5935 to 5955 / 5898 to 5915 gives 1.09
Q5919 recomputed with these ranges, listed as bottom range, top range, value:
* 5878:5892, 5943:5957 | 1.13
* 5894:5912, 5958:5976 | 1.13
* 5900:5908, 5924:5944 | 1.08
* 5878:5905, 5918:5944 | 1.15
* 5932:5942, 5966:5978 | 1.06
